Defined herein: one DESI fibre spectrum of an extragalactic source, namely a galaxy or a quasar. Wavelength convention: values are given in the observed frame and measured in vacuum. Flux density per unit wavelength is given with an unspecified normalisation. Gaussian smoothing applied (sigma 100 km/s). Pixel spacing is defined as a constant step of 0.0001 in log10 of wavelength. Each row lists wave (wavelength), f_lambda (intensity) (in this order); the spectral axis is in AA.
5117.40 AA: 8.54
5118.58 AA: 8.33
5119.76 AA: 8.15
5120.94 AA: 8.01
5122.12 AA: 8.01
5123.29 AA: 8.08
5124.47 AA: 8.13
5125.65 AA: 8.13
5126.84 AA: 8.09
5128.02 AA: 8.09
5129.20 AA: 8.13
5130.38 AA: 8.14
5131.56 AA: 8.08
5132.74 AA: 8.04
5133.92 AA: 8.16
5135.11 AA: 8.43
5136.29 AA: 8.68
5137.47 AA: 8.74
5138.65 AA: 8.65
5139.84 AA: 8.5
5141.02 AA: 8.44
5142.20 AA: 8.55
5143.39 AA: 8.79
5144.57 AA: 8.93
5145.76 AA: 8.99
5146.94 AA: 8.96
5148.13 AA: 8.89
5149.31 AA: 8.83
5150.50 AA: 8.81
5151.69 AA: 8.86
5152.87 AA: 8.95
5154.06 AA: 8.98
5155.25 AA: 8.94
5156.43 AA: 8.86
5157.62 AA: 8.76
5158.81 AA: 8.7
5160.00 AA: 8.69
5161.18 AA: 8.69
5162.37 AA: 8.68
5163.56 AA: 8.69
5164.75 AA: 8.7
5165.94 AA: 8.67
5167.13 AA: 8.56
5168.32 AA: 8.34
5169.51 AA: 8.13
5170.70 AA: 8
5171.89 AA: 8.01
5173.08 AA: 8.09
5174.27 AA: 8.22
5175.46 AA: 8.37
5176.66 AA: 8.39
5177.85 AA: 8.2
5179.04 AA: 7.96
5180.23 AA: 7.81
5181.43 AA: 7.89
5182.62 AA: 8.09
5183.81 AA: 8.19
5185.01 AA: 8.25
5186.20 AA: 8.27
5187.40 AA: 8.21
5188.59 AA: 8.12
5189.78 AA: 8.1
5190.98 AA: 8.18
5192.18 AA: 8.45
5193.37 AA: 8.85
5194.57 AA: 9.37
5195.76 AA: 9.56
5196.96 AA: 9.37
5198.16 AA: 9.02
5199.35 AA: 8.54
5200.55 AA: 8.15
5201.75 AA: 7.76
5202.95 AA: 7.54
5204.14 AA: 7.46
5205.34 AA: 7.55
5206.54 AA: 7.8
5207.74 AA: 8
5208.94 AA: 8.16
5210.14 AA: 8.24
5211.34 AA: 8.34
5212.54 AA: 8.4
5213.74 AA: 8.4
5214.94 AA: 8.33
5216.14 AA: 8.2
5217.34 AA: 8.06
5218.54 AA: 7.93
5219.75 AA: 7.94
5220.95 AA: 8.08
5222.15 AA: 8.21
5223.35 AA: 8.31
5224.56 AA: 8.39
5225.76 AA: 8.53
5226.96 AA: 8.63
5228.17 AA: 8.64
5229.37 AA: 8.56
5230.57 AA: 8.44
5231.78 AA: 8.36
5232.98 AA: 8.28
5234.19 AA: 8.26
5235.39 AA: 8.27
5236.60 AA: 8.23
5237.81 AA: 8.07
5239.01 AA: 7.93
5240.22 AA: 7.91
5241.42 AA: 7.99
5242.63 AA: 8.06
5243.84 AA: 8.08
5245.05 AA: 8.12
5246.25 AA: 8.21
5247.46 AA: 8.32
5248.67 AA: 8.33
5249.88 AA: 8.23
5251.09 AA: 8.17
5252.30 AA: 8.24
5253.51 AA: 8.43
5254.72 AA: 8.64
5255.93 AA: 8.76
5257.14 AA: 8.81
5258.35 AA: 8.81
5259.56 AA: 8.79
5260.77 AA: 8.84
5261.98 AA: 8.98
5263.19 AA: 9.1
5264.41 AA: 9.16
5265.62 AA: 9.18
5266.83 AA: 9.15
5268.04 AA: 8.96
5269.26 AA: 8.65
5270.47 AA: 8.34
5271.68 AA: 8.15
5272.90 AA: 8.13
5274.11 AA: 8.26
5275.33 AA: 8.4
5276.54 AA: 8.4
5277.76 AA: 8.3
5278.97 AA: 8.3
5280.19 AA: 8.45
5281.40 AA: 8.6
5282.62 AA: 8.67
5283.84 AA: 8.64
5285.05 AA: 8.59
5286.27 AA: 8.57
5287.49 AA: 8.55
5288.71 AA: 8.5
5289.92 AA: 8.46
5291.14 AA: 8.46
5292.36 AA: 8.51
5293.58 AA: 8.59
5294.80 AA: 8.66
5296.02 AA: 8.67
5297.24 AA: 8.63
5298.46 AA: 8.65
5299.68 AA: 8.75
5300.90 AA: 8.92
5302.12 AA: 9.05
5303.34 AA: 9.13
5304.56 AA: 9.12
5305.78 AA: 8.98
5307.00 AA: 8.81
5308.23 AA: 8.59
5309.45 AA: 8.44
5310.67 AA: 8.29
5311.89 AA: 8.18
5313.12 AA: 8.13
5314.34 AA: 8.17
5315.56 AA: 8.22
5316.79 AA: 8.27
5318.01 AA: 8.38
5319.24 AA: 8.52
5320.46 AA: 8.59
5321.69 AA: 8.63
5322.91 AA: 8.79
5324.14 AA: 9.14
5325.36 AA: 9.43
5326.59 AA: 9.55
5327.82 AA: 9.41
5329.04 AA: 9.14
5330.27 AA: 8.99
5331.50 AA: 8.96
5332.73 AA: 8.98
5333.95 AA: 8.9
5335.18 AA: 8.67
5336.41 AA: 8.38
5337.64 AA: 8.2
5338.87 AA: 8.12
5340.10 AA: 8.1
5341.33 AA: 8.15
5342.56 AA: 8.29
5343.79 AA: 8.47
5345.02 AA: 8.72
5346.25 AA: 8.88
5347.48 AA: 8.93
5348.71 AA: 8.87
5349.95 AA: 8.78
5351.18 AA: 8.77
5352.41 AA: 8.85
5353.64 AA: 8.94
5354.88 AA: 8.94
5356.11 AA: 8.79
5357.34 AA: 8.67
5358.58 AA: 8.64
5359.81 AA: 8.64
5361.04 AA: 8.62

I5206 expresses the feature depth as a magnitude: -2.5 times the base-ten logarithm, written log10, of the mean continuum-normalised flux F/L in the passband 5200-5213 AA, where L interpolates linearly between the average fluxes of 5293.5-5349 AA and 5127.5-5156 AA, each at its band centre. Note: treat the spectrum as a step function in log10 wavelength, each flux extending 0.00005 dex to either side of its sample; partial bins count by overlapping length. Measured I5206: 0.092 mag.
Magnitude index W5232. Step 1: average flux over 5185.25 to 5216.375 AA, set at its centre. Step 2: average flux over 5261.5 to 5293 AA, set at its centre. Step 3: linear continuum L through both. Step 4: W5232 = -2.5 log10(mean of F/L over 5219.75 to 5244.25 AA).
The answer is 0.02 mag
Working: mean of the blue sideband 8.32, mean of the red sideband 8.59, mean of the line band 8.26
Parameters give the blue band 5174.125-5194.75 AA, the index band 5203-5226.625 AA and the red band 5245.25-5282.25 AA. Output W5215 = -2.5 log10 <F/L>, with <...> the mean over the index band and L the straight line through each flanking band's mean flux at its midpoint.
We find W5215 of 0.03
